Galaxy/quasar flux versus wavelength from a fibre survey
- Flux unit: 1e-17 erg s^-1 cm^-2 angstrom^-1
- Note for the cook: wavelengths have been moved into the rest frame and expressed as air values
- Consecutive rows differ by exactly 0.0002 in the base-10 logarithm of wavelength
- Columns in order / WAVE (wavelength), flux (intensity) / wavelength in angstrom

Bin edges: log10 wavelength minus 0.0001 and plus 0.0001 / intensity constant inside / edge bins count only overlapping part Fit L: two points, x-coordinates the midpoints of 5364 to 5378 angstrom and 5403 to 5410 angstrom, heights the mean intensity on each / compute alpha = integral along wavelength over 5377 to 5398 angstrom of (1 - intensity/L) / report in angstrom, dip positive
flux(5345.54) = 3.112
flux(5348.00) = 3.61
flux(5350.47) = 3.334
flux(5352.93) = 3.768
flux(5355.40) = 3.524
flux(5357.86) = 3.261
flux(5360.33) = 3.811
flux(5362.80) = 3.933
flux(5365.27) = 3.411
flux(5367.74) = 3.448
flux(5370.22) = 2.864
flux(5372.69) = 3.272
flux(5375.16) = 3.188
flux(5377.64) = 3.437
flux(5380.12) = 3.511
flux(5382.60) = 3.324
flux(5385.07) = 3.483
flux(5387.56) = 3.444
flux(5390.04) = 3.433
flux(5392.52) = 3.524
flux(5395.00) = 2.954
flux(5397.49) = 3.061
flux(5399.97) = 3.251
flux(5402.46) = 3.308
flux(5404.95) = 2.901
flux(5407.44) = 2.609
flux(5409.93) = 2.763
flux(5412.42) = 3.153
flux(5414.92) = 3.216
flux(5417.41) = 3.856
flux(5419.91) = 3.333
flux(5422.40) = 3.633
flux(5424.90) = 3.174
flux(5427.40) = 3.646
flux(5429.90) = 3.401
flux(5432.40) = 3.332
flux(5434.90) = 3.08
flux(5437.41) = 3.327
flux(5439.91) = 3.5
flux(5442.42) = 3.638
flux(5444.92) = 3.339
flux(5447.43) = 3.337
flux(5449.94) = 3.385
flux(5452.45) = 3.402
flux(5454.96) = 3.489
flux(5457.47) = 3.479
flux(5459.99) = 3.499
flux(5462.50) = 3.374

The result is -2.11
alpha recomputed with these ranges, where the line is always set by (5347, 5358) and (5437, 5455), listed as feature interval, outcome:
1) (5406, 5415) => 1.5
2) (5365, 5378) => 0.9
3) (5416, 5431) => -0.2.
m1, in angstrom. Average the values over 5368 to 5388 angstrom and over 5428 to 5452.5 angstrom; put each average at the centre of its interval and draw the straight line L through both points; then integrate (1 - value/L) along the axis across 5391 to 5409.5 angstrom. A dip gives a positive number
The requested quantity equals 1.4 angstrom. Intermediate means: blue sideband 3.32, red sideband 3.38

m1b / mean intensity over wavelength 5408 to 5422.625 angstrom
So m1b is 3.27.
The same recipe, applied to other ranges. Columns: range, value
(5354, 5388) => 3.42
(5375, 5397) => 3.36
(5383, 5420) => 3.22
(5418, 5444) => 3.42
